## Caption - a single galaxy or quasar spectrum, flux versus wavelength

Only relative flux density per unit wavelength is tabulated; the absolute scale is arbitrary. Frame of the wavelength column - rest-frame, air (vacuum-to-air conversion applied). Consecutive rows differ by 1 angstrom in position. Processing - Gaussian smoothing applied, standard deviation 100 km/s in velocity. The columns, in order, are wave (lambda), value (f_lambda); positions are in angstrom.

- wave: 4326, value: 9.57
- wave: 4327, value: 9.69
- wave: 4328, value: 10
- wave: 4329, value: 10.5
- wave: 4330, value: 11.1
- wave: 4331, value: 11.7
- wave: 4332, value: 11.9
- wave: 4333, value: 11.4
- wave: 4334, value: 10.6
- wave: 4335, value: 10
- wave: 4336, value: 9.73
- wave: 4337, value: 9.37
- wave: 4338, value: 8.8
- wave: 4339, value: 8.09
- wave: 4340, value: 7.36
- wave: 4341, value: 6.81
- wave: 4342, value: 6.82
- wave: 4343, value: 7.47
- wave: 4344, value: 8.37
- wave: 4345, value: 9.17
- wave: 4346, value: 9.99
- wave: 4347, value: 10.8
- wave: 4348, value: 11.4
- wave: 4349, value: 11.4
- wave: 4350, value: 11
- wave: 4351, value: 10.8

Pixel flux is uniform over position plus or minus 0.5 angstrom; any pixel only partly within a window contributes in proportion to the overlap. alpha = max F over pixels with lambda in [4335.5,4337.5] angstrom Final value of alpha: 9.73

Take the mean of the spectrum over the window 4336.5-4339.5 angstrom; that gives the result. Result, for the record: 8.75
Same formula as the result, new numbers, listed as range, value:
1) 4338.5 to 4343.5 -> 7.31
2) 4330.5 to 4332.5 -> 11.8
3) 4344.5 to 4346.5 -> 9.58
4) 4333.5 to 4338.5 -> 9.7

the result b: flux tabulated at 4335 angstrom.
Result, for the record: 10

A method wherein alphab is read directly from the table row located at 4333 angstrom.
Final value 11.4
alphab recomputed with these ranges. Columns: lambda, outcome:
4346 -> 9.99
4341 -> 6.81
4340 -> 7.36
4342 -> 6.82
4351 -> 10.8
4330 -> 11.1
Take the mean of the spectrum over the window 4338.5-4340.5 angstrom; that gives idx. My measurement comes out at 7.72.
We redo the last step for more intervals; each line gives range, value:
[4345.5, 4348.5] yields 10.7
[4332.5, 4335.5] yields 10.7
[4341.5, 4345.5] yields 7.96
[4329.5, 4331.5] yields 11.4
